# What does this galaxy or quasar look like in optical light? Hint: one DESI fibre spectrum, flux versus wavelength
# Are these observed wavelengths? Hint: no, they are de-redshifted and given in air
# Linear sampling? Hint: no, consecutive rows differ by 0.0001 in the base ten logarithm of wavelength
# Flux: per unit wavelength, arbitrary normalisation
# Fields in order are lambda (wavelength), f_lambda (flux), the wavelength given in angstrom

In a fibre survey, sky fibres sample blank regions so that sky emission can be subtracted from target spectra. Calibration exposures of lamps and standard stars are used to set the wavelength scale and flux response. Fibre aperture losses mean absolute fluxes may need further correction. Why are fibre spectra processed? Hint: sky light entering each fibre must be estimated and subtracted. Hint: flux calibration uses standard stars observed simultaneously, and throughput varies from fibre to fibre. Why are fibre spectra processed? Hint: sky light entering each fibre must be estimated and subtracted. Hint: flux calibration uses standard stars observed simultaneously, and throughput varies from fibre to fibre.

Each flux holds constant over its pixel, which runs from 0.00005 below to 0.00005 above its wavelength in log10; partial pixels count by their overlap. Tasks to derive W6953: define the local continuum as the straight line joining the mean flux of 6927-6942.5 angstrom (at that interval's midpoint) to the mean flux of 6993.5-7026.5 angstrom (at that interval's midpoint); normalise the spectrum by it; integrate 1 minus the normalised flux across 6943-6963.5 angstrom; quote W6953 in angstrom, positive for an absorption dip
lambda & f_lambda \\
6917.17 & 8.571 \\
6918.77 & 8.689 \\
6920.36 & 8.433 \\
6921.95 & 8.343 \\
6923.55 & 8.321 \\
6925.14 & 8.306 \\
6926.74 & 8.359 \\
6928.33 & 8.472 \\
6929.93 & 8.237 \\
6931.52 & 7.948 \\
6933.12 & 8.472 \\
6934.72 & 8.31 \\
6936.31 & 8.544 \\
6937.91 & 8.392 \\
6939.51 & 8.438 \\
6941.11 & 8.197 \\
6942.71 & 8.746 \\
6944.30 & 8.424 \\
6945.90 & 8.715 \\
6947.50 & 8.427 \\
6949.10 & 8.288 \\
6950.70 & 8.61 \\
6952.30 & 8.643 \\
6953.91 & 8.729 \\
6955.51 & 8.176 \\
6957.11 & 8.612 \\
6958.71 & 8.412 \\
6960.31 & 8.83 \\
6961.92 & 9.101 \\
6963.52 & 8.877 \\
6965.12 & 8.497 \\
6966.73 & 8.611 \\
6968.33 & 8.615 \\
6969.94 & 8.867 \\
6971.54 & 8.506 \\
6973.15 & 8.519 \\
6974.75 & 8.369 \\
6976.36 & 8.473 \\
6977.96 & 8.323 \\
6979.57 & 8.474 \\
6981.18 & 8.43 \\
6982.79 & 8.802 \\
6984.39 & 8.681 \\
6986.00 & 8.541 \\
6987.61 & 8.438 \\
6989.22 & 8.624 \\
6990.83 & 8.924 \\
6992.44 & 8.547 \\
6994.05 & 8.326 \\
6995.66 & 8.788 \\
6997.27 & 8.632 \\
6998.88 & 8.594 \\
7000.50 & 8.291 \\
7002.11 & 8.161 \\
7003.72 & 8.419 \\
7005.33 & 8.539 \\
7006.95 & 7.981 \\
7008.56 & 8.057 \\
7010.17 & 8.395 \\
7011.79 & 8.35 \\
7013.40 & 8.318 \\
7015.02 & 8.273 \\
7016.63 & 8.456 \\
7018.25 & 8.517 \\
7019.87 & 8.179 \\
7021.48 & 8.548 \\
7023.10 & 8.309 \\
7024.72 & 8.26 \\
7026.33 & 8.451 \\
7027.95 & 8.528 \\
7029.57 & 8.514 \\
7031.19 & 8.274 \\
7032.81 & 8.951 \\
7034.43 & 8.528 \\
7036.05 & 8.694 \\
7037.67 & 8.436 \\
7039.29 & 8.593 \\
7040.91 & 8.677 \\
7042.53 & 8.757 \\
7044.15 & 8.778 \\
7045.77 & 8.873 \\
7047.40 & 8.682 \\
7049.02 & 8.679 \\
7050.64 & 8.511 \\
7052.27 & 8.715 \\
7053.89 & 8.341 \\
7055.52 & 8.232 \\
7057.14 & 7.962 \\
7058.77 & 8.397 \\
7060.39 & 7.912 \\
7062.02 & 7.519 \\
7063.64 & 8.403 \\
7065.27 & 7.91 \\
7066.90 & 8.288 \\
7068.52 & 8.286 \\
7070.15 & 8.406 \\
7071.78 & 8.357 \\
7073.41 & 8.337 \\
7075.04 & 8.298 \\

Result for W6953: -0.6 angstrom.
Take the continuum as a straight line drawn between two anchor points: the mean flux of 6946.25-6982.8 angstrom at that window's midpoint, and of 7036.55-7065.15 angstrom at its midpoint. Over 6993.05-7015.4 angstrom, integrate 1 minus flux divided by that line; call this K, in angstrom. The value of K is 0.4 angstrom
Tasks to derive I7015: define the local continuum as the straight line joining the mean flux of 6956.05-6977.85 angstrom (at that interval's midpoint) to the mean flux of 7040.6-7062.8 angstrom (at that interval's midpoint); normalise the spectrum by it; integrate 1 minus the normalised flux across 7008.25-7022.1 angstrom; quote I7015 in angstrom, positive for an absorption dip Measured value 0.3 angstrom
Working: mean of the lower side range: 8.63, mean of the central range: 8.35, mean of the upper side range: 8.43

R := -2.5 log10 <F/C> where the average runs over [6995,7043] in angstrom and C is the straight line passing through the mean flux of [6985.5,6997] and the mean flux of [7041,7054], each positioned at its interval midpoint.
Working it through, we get 0.03 mag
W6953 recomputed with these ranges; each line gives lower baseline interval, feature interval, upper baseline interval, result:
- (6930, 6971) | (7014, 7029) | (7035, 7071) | 0.1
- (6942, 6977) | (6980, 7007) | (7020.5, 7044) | 0.1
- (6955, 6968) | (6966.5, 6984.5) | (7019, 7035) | 0.1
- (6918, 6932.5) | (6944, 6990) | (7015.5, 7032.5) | -1.1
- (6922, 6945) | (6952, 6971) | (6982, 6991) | -0.3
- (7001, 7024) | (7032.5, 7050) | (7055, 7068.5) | -1.1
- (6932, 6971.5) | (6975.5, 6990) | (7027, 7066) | 0.0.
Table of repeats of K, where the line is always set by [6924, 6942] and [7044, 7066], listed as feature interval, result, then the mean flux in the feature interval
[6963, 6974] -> -0.4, 8.64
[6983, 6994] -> -0.4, 8.62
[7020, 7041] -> -0.4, 8.51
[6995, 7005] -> -0.2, 8.48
